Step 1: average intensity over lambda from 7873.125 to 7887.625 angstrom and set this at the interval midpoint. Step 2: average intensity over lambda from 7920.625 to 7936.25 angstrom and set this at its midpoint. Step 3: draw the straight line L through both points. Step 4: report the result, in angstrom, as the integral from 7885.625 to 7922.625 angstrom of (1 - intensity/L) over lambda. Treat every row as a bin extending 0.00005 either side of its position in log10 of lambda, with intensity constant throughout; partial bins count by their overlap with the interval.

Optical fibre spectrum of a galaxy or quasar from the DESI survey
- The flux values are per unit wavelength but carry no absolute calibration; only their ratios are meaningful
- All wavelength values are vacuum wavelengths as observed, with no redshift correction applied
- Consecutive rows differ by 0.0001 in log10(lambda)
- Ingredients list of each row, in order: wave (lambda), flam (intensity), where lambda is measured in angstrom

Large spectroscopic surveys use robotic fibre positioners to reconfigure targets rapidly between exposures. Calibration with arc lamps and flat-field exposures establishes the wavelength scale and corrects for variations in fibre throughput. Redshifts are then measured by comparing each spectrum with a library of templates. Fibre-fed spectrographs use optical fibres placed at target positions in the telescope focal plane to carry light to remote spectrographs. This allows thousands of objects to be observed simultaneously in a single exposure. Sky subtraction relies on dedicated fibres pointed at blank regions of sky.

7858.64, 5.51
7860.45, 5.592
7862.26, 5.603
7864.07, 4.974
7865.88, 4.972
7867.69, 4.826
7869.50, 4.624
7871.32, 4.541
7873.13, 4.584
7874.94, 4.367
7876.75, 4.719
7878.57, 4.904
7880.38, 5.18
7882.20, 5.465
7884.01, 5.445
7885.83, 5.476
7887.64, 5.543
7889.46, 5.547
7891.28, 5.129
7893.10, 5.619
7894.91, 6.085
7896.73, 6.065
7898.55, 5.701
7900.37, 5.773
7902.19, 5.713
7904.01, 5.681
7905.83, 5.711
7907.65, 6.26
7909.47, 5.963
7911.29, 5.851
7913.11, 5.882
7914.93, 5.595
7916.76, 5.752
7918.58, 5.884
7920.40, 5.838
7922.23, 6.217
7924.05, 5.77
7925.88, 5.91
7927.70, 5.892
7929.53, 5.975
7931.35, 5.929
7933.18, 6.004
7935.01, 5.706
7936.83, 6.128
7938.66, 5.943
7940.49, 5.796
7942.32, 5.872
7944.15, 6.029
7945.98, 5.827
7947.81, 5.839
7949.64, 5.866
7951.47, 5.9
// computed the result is -1.9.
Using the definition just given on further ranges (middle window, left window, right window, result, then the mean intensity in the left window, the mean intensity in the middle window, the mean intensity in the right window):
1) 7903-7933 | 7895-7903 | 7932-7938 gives 0.0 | 5.84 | 5.88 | 5.94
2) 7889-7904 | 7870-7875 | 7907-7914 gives -0.7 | 4.53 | 5.71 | 5.98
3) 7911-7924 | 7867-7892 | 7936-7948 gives -0.7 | 5.03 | 5.86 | 5.92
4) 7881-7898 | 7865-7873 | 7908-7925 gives -1.2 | 4.72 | 5.59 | 5.87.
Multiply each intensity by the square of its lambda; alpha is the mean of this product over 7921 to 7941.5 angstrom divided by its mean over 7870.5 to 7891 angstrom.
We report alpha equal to 1.18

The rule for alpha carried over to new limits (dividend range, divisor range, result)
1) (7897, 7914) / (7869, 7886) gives 1.20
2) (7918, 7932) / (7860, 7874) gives 1.22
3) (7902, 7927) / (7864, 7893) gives 1.18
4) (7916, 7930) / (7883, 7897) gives 1.06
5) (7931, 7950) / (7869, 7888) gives 1.20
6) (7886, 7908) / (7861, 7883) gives 1.17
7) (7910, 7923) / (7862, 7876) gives 1.24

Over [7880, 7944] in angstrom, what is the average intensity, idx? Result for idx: 5.79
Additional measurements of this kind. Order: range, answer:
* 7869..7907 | 5.34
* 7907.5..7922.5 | 5.89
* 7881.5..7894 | 5.46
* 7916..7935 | 5.91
